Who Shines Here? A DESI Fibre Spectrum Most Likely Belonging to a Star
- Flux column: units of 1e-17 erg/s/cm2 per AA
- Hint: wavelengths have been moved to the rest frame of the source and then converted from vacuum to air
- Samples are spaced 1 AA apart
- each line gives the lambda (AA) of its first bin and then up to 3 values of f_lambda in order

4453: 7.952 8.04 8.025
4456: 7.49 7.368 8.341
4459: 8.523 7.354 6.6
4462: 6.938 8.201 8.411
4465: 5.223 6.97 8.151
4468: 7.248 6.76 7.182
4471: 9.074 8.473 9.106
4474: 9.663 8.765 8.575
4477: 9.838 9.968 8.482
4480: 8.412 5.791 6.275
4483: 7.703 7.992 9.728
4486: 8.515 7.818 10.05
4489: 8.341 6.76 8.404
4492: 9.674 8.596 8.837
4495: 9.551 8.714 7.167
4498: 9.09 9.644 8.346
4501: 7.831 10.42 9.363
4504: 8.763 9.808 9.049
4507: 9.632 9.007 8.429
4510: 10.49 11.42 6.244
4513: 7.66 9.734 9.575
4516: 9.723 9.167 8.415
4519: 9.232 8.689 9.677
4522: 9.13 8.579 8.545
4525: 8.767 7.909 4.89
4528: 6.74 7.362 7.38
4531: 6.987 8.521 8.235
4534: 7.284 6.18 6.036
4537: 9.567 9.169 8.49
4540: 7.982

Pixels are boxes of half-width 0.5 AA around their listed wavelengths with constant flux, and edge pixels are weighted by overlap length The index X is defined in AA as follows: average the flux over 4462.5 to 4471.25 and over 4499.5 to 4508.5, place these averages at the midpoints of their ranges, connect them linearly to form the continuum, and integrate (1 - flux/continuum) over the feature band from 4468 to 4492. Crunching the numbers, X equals -1.0 AA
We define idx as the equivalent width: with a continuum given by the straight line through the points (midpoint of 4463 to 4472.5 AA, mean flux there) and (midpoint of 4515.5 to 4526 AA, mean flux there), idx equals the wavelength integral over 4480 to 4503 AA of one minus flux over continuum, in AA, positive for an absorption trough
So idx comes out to -0.8 AA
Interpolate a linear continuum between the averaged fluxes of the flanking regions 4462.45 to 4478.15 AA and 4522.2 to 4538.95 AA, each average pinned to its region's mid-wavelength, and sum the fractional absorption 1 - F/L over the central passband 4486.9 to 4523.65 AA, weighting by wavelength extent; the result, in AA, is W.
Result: -5.0 AA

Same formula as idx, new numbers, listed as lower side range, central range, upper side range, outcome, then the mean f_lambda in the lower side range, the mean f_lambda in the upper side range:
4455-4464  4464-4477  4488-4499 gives -0.1 AA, 7.67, 8.63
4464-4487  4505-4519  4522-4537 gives -2.6 AA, 8.09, 7.52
